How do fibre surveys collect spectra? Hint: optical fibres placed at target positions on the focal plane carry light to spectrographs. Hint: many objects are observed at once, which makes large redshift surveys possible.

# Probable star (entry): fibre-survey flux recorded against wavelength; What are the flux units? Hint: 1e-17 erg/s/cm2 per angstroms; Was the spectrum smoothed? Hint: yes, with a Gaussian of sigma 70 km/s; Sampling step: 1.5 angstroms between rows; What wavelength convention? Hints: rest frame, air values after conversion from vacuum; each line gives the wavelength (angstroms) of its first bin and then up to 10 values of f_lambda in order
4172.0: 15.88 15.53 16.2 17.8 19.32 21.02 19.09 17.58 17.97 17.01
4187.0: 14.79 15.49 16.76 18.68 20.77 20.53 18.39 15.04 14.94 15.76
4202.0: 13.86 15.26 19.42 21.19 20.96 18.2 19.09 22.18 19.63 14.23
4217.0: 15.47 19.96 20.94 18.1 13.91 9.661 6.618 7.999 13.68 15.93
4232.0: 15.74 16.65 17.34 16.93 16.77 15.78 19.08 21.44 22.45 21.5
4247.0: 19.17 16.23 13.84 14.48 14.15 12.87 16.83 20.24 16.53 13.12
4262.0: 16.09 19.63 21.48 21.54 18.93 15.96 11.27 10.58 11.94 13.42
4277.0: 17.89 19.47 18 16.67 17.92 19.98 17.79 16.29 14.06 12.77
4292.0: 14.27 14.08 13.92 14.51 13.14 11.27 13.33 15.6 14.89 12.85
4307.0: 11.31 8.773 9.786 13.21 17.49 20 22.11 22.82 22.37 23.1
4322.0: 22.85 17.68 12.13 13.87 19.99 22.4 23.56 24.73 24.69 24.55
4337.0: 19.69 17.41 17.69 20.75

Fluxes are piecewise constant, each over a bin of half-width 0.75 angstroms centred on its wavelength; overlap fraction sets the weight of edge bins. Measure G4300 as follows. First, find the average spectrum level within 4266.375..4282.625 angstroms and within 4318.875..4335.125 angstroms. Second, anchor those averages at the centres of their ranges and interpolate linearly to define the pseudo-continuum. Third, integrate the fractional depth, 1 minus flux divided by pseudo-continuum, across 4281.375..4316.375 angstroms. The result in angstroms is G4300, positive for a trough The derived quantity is 6.3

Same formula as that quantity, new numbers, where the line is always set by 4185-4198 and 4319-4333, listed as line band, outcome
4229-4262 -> 2.9 angstroms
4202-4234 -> 3.0 angstroms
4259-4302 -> 7.8 angstroms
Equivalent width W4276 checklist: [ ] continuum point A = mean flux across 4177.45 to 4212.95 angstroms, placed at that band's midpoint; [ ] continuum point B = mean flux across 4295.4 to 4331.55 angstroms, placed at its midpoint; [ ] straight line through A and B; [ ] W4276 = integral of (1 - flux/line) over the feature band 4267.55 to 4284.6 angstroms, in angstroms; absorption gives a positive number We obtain 1.2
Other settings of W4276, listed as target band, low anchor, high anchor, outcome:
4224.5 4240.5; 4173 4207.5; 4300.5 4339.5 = 3.19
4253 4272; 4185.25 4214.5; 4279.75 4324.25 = -0.07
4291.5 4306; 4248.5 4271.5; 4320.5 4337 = 3.90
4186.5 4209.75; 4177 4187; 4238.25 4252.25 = 1.00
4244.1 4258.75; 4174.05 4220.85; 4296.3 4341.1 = 0.81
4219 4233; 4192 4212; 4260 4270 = 3.35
